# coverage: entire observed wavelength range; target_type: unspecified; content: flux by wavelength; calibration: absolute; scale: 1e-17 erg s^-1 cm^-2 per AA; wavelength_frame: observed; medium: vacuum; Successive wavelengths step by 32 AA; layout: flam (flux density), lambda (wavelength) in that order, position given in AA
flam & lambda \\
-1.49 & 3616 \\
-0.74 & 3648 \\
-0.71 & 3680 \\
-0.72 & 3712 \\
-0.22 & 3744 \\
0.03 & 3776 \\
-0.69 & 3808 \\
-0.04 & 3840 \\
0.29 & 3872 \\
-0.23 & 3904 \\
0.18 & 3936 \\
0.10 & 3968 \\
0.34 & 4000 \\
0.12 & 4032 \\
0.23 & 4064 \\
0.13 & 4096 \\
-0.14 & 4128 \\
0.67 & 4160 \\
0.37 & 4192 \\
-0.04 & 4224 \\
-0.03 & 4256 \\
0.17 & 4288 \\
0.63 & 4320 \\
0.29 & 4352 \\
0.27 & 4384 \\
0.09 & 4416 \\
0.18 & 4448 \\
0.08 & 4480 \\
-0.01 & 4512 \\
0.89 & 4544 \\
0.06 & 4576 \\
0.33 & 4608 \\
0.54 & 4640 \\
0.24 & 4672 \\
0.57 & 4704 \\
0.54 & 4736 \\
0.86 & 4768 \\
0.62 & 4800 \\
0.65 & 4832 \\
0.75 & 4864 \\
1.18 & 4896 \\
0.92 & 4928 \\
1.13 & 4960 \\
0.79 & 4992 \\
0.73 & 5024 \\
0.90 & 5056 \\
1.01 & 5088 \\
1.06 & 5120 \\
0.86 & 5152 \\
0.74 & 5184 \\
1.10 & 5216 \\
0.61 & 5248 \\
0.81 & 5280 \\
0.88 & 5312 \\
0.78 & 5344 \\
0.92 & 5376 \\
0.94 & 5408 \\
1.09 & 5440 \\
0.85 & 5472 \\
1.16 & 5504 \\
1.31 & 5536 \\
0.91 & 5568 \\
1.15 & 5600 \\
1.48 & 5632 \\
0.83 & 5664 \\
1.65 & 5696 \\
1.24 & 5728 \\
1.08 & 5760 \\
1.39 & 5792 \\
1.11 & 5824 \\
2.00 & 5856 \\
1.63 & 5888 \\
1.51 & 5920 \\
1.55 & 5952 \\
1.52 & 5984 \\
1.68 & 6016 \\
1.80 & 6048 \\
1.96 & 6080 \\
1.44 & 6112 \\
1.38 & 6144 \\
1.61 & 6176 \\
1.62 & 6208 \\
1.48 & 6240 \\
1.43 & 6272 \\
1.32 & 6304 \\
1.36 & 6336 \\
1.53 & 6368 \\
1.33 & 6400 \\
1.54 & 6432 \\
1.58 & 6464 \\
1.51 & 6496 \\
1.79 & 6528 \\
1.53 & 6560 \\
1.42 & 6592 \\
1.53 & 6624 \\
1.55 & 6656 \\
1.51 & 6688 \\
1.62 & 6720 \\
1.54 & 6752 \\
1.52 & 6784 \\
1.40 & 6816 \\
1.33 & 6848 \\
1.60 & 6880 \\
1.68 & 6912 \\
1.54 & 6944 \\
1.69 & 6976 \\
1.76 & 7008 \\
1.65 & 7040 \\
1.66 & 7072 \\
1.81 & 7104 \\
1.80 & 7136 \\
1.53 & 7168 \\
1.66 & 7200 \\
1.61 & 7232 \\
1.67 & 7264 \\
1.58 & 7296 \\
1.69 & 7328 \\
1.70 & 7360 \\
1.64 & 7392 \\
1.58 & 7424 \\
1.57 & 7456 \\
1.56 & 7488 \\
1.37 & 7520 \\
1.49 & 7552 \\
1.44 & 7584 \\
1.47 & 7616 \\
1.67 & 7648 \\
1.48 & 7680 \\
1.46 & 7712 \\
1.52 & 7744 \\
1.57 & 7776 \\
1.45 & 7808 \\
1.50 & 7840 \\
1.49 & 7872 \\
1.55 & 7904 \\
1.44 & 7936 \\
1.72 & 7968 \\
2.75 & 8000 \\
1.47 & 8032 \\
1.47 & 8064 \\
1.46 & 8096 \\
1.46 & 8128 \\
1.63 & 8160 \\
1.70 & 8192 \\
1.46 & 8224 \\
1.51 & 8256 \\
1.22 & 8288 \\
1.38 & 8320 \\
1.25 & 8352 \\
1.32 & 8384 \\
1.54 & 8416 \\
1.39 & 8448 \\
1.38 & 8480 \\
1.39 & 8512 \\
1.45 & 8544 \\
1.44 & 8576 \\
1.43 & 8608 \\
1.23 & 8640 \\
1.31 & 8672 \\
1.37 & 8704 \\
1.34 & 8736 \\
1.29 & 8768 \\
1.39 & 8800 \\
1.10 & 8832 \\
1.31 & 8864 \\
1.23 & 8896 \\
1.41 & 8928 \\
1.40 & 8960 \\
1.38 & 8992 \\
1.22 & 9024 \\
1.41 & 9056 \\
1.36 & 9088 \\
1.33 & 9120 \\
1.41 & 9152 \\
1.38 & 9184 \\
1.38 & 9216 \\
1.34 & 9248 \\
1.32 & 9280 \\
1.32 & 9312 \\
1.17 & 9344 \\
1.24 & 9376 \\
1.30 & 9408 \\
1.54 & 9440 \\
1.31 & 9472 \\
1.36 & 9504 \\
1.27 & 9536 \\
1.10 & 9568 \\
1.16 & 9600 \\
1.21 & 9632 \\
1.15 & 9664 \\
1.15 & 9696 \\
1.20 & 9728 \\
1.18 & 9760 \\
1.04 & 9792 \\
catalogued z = 0.22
